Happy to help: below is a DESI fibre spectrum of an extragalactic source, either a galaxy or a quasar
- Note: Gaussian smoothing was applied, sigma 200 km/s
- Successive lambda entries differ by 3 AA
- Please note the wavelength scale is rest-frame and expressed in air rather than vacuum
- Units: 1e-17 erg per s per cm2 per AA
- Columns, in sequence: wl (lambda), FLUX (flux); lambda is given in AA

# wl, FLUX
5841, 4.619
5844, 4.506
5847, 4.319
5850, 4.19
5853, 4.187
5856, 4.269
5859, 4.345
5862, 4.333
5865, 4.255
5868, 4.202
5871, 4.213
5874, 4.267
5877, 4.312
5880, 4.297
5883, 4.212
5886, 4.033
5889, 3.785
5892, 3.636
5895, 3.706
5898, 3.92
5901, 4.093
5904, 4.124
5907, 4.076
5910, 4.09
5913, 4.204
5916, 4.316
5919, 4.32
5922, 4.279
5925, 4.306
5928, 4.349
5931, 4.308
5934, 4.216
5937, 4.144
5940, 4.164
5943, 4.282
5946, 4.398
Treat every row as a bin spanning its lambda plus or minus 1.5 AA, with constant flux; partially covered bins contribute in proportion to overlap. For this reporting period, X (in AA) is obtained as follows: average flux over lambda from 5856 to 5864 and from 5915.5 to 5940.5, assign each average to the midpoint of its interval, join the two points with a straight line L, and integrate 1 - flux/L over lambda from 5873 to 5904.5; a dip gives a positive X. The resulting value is 2.0 AA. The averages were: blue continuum 4.32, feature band 4.03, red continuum 4.27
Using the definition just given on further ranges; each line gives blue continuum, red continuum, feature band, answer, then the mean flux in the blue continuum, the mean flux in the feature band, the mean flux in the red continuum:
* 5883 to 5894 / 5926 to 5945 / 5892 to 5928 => -0.7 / 3.87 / 4.12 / 4.25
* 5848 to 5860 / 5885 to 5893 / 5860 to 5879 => -1.0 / 4.25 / 4.27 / 3.82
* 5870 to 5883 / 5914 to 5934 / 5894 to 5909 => 1.0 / 4.27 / 4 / 4.3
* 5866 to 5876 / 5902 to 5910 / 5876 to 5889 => 0.1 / 4.23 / 4.16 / 4.1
